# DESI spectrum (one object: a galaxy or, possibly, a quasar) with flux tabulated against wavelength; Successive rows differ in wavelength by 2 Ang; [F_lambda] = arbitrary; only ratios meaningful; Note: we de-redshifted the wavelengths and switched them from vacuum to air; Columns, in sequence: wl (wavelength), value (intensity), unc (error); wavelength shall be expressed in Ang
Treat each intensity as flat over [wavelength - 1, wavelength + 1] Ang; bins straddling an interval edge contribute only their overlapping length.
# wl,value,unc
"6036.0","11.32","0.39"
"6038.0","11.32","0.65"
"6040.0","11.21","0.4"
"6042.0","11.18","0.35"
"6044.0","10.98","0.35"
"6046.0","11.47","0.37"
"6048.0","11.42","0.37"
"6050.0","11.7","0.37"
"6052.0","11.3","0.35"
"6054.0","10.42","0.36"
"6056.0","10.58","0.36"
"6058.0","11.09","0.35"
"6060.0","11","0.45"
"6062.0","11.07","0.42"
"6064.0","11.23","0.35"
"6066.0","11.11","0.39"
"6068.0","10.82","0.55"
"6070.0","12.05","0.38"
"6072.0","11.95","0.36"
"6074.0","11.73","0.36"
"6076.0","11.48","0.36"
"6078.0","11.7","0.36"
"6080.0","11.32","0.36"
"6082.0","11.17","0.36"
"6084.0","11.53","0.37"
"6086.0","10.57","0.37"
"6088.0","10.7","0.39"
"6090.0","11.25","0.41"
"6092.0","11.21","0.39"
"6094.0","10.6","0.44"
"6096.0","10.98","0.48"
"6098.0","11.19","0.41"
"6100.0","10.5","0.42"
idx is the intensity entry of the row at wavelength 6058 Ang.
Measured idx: 11.09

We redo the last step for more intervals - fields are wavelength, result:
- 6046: 11.47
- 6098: 11.19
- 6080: 11.32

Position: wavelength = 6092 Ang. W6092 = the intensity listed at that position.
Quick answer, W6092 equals 11.21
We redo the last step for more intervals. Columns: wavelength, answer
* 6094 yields 10.6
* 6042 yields 11.18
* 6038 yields 11.32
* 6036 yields 11.32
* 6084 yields 11.53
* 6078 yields 11.7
